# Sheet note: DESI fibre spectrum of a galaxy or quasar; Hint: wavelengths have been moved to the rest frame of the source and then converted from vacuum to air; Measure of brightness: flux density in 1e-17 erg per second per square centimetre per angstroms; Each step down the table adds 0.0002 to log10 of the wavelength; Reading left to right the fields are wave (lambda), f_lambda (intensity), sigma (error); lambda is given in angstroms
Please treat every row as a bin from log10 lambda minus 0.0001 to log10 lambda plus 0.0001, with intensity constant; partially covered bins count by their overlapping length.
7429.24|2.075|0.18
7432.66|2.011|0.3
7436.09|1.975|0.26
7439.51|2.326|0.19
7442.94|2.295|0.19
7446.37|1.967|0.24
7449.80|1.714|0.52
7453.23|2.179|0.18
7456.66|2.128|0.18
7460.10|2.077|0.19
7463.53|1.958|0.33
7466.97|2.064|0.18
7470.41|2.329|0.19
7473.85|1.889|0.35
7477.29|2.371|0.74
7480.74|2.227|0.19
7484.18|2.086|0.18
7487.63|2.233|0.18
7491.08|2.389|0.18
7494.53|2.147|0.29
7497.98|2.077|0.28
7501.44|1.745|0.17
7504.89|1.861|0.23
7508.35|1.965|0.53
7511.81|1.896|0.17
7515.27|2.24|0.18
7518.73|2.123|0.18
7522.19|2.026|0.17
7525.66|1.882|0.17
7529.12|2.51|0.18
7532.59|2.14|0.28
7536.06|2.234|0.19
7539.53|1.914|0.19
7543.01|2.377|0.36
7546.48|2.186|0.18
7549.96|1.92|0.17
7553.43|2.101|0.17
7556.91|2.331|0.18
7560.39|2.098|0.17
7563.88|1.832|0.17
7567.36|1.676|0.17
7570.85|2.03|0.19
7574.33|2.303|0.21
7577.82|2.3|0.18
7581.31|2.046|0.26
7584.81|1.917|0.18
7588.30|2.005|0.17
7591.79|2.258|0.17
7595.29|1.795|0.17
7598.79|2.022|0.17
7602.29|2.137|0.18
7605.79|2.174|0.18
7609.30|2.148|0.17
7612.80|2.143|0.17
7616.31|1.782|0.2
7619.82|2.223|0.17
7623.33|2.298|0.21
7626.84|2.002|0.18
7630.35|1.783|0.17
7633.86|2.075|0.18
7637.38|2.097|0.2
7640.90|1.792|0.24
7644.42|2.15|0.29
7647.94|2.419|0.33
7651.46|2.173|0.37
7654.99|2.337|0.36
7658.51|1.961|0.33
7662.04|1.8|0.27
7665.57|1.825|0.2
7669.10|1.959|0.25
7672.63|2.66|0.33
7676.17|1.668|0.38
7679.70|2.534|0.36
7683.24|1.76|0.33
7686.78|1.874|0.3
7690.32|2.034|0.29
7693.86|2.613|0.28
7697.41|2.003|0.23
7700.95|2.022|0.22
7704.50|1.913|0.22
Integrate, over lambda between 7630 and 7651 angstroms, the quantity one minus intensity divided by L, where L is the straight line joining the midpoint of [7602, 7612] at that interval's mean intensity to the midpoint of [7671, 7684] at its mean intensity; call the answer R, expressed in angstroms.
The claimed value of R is 0.9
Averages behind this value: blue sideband 2.15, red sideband 2.18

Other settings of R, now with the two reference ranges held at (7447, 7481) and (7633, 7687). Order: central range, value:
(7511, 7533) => -0.5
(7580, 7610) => 0.3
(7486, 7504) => -0.2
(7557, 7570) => 0.9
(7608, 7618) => 0.3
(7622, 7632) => 0.3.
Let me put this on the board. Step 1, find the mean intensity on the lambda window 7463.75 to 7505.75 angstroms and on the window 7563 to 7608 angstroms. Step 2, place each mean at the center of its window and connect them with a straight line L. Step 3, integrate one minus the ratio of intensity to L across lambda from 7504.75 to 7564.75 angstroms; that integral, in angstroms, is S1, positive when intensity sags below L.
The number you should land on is -0.59 angstroms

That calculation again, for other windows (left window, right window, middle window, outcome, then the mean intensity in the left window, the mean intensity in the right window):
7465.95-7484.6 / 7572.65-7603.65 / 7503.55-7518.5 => 0.95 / 2.17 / 2.09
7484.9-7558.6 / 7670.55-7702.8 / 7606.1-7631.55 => 0.64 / 2.11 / 2.13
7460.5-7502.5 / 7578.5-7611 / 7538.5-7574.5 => 0.41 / 2.13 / 2.06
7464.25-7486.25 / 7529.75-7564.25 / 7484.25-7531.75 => 1.33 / 2.15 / 2.14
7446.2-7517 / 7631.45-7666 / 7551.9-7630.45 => 0.12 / 2.08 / 2.07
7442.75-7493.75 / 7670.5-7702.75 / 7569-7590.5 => 0.24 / 2.12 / 2.13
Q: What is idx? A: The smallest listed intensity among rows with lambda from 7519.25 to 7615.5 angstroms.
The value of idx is 1.676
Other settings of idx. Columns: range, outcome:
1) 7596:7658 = 1.782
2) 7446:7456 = 1.714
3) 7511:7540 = 1.882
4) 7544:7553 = 1.92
